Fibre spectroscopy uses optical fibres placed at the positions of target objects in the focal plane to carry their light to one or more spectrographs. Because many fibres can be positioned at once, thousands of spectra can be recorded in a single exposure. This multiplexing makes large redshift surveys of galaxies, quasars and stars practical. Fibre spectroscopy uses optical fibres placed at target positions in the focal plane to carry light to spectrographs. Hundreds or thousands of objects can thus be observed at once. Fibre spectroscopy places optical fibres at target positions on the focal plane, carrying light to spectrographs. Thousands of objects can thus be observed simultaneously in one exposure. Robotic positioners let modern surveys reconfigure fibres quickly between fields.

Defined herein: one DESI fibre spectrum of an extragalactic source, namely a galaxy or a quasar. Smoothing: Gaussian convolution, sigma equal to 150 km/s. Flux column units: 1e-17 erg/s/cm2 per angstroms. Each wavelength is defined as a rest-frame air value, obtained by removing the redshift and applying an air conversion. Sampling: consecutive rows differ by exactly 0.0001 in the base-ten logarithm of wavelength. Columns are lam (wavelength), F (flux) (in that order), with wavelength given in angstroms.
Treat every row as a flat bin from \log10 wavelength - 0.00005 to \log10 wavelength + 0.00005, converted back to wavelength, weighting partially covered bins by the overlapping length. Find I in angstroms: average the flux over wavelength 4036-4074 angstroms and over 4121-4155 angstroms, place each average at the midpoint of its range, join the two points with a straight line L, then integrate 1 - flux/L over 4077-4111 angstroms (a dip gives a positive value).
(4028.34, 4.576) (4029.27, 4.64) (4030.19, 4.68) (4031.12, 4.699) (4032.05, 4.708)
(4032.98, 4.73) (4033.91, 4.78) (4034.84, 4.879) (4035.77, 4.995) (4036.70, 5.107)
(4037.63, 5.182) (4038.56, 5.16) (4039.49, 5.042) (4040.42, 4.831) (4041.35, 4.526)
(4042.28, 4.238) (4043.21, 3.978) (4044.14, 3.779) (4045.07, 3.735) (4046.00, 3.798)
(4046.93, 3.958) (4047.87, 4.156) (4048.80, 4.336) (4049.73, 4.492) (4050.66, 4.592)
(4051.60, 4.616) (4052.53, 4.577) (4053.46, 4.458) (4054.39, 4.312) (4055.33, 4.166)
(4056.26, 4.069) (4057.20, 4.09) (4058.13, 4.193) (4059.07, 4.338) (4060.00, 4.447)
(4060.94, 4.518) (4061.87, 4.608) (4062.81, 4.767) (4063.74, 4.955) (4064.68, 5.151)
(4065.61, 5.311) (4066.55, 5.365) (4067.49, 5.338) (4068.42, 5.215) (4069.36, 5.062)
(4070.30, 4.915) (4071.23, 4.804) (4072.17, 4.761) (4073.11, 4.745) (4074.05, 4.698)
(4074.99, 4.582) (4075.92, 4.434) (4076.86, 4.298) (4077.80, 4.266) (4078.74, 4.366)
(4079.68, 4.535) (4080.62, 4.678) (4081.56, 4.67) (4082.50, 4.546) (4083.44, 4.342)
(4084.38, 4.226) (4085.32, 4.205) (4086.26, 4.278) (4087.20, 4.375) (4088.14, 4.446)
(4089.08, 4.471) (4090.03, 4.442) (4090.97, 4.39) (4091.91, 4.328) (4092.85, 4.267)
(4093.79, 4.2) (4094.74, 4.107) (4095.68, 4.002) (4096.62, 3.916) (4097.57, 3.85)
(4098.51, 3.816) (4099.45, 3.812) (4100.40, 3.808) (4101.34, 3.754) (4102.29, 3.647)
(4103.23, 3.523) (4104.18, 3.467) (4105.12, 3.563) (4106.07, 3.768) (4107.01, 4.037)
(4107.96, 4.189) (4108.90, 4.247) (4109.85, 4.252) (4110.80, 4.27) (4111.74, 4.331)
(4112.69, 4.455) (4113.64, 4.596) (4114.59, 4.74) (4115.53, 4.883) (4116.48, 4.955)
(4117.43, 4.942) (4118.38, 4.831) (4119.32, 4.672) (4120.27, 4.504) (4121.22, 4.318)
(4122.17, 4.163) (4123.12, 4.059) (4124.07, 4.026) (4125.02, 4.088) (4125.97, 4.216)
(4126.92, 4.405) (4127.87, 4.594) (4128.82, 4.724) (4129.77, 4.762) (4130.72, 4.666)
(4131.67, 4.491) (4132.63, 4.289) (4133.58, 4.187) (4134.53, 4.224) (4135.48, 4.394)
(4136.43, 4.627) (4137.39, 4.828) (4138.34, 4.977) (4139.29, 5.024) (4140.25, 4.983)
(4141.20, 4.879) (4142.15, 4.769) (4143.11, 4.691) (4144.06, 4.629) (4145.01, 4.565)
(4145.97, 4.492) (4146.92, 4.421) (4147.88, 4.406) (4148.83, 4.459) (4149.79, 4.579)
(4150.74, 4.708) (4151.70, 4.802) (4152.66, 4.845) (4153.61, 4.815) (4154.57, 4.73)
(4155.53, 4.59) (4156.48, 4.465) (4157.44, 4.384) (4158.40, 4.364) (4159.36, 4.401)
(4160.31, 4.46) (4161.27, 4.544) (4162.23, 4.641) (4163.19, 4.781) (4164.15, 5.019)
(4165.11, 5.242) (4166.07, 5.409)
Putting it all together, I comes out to 3.2 angstroms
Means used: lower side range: 4.6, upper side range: 4.55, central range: 4.14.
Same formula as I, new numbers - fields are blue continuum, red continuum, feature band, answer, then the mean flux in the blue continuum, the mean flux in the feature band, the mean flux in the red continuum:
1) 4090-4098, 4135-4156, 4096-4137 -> 1.2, 4.15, 4.26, 4.69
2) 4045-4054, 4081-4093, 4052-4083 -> -2.1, 4.3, 4.64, 4.39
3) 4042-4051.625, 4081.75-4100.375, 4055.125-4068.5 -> -1.7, 4.13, 4.7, 4.21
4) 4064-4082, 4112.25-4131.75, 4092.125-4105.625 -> 2.4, 4.8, 3.85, 4.53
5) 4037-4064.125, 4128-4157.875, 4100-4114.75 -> 1.7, 4.41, 4.03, 4.63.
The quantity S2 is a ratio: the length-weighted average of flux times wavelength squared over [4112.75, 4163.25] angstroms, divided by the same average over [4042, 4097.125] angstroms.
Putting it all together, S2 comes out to 1.06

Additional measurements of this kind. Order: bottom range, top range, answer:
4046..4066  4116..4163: 1.07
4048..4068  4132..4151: 1.04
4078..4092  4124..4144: 1.06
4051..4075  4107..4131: 0.98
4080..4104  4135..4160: 1.15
